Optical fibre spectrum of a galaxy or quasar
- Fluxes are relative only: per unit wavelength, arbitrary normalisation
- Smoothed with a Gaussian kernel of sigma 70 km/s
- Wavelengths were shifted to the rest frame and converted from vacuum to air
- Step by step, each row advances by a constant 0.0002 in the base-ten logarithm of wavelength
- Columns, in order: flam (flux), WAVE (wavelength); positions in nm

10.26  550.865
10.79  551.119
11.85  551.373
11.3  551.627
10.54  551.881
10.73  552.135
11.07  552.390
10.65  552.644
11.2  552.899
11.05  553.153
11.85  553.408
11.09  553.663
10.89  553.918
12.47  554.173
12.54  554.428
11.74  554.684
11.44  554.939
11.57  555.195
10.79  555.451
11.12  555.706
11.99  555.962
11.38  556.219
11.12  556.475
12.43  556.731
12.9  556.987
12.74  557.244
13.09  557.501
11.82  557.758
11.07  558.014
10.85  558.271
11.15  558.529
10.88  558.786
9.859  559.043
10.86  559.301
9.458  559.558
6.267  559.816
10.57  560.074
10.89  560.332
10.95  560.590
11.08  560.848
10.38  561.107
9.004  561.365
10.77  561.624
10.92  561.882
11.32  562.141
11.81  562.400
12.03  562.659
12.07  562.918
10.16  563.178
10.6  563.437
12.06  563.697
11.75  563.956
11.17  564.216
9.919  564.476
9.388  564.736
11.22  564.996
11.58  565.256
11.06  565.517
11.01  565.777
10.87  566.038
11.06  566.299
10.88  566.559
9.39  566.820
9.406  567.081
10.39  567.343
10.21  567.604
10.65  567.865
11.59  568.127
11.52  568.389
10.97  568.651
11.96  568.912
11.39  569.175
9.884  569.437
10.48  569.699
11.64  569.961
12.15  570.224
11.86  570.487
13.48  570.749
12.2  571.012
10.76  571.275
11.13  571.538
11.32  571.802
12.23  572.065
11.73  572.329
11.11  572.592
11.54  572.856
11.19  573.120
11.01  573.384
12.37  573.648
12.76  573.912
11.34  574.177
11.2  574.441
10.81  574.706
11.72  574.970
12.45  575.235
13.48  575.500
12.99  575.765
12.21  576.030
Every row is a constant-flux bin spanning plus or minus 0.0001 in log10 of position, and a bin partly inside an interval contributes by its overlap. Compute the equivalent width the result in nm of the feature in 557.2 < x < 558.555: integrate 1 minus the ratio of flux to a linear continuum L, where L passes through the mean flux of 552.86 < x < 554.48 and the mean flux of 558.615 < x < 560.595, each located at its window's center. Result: -0.18 nm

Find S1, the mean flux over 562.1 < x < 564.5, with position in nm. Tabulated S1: 11.3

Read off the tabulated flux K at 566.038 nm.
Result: 10.87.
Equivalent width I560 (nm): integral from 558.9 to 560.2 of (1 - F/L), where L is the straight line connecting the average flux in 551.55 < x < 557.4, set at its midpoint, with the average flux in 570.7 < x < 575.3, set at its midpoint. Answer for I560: 0.24 nm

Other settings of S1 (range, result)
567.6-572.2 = 11.4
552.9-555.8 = 11.5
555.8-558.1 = 12.1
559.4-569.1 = 10.7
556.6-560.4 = 11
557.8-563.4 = 10.6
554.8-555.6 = 11.3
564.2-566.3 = 10.8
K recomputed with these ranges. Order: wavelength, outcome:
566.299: 11.06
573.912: 12.76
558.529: 11.15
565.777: 11.01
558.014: 11.07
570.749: 13.48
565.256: 11.58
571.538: 11.13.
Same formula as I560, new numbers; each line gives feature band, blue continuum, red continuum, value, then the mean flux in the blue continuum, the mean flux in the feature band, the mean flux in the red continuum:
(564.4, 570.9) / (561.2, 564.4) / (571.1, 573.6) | 0.16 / 11.1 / 11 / 11.4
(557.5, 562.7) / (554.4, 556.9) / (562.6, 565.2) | 0.30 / 11.6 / 10.6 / 11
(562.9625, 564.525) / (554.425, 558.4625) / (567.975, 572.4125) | 0.08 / 11.8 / 11.1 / 11.5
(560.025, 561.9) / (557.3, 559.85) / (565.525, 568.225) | 0.03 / 10.8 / 10.6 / 10.6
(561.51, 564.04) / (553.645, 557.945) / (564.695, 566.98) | -0.06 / 11.8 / 11.3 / 10.8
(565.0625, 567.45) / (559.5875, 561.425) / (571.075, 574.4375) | 0.00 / 9.89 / 10.6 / 11.5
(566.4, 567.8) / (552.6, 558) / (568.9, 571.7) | 0.18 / 11.7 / 10.1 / 11.5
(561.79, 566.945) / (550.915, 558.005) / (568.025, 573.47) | 0.22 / 11.5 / 11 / 11.5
